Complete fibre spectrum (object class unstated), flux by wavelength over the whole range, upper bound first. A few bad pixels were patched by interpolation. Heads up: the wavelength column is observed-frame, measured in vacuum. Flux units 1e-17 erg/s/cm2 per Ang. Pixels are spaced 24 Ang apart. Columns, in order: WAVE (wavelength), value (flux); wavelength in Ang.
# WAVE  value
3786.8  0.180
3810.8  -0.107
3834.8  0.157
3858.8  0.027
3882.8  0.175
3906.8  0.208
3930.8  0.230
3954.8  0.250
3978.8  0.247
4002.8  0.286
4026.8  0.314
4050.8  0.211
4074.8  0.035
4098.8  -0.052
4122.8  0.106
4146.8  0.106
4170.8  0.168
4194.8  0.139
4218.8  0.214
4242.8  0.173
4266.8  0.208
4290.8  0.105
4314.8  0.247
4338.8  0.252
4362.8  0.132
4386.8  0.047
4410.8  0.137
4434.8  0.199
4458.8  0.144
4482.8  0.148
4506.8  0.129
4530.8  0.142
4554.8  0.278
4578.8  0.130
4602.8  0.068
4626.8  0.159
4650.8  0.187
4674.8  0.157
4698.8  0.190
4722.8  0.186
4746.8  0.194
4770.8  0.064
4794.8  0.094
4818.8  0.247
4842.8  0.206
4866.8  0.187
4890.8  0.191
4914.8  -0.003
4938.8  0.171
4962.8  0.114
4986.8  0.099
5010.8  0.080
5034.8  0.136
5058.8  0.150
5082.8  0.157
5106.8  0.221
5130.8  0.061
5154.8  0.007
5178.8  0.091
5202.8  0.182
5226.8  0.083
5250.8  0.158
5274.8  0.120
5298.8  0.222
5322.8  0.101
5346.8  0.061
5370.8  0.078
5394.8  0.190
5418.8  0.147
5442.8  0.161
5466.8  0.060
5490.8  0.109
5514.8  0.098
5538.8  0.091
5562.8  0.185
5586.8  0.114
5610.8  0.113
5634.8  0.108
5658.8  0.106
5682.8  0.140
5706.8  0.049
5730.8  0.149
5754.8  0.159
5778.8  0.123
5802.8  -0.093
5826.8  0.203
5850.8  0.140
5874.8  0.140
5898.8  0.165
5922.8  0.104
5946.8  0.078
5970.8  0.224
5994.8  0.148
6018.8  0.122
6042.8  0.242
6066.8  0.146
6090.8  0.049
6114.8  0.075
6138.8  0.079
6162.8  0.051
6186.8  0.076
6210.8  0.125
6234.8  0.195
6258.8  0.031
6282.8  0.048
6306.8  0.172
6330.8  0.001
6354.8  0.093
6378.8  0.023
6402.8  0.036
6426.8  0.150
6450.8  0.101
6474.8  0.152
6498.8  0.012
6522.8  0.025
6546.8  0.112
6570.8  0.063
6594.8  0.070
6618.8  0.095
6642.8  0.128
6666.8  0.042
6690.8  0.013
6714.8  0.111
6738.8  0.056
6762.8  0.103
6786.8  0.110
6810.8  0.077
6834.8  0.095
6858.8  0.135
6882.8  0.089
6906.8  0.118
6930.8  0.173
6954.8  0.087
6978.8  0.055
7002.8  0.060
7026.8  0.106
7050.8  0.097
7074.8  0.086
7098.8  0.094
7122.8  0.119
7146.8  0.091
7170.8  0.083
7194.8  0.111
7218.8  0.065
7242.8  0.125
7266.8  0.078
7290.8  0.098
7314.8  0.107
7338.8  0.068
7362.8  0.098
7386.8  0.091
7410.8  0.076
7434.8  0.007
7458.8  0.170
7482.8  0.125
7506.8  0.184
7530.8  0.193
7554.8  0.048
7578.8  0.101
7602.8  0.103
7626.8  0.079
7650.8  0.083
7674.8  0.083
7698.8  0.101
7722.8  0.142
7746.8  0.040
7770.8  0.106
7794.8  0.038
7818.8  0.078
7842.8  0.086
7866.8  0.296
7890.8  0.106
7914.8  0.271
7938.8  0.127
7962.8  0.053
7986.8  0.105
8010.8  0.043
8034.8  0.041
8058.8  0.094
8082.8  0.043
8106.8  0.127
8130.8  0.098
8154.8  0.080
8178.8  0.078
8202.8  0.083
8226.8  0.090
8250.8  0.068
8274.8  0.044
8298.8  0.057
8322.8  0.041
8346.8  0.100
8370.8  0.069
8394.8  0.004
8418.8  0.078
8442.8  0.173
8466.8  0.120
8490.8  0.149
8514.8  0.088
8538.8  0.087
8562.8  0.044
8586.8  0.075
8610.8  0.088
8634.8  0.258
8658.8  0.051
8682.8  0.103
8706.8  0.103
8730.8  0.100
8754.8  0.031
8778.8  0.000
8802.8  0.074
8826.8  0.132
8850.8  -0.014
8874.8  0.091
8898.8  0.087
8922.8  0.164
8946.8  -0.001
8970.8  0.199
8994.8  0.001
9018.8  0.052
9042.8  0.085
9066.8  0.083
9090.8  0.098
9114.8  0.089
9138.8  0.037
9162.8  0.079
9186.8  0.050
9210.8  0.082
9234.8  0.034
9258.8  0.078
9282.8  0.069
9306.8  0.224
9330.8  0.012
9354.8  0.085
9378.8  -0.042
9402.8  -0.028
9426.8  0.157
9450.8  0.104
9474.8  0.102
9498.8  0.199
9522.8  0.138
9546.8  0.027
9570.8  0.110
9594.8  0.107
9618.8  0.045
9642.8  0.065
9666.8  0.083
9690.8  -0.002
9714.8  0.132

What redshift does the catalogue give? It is 0.21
